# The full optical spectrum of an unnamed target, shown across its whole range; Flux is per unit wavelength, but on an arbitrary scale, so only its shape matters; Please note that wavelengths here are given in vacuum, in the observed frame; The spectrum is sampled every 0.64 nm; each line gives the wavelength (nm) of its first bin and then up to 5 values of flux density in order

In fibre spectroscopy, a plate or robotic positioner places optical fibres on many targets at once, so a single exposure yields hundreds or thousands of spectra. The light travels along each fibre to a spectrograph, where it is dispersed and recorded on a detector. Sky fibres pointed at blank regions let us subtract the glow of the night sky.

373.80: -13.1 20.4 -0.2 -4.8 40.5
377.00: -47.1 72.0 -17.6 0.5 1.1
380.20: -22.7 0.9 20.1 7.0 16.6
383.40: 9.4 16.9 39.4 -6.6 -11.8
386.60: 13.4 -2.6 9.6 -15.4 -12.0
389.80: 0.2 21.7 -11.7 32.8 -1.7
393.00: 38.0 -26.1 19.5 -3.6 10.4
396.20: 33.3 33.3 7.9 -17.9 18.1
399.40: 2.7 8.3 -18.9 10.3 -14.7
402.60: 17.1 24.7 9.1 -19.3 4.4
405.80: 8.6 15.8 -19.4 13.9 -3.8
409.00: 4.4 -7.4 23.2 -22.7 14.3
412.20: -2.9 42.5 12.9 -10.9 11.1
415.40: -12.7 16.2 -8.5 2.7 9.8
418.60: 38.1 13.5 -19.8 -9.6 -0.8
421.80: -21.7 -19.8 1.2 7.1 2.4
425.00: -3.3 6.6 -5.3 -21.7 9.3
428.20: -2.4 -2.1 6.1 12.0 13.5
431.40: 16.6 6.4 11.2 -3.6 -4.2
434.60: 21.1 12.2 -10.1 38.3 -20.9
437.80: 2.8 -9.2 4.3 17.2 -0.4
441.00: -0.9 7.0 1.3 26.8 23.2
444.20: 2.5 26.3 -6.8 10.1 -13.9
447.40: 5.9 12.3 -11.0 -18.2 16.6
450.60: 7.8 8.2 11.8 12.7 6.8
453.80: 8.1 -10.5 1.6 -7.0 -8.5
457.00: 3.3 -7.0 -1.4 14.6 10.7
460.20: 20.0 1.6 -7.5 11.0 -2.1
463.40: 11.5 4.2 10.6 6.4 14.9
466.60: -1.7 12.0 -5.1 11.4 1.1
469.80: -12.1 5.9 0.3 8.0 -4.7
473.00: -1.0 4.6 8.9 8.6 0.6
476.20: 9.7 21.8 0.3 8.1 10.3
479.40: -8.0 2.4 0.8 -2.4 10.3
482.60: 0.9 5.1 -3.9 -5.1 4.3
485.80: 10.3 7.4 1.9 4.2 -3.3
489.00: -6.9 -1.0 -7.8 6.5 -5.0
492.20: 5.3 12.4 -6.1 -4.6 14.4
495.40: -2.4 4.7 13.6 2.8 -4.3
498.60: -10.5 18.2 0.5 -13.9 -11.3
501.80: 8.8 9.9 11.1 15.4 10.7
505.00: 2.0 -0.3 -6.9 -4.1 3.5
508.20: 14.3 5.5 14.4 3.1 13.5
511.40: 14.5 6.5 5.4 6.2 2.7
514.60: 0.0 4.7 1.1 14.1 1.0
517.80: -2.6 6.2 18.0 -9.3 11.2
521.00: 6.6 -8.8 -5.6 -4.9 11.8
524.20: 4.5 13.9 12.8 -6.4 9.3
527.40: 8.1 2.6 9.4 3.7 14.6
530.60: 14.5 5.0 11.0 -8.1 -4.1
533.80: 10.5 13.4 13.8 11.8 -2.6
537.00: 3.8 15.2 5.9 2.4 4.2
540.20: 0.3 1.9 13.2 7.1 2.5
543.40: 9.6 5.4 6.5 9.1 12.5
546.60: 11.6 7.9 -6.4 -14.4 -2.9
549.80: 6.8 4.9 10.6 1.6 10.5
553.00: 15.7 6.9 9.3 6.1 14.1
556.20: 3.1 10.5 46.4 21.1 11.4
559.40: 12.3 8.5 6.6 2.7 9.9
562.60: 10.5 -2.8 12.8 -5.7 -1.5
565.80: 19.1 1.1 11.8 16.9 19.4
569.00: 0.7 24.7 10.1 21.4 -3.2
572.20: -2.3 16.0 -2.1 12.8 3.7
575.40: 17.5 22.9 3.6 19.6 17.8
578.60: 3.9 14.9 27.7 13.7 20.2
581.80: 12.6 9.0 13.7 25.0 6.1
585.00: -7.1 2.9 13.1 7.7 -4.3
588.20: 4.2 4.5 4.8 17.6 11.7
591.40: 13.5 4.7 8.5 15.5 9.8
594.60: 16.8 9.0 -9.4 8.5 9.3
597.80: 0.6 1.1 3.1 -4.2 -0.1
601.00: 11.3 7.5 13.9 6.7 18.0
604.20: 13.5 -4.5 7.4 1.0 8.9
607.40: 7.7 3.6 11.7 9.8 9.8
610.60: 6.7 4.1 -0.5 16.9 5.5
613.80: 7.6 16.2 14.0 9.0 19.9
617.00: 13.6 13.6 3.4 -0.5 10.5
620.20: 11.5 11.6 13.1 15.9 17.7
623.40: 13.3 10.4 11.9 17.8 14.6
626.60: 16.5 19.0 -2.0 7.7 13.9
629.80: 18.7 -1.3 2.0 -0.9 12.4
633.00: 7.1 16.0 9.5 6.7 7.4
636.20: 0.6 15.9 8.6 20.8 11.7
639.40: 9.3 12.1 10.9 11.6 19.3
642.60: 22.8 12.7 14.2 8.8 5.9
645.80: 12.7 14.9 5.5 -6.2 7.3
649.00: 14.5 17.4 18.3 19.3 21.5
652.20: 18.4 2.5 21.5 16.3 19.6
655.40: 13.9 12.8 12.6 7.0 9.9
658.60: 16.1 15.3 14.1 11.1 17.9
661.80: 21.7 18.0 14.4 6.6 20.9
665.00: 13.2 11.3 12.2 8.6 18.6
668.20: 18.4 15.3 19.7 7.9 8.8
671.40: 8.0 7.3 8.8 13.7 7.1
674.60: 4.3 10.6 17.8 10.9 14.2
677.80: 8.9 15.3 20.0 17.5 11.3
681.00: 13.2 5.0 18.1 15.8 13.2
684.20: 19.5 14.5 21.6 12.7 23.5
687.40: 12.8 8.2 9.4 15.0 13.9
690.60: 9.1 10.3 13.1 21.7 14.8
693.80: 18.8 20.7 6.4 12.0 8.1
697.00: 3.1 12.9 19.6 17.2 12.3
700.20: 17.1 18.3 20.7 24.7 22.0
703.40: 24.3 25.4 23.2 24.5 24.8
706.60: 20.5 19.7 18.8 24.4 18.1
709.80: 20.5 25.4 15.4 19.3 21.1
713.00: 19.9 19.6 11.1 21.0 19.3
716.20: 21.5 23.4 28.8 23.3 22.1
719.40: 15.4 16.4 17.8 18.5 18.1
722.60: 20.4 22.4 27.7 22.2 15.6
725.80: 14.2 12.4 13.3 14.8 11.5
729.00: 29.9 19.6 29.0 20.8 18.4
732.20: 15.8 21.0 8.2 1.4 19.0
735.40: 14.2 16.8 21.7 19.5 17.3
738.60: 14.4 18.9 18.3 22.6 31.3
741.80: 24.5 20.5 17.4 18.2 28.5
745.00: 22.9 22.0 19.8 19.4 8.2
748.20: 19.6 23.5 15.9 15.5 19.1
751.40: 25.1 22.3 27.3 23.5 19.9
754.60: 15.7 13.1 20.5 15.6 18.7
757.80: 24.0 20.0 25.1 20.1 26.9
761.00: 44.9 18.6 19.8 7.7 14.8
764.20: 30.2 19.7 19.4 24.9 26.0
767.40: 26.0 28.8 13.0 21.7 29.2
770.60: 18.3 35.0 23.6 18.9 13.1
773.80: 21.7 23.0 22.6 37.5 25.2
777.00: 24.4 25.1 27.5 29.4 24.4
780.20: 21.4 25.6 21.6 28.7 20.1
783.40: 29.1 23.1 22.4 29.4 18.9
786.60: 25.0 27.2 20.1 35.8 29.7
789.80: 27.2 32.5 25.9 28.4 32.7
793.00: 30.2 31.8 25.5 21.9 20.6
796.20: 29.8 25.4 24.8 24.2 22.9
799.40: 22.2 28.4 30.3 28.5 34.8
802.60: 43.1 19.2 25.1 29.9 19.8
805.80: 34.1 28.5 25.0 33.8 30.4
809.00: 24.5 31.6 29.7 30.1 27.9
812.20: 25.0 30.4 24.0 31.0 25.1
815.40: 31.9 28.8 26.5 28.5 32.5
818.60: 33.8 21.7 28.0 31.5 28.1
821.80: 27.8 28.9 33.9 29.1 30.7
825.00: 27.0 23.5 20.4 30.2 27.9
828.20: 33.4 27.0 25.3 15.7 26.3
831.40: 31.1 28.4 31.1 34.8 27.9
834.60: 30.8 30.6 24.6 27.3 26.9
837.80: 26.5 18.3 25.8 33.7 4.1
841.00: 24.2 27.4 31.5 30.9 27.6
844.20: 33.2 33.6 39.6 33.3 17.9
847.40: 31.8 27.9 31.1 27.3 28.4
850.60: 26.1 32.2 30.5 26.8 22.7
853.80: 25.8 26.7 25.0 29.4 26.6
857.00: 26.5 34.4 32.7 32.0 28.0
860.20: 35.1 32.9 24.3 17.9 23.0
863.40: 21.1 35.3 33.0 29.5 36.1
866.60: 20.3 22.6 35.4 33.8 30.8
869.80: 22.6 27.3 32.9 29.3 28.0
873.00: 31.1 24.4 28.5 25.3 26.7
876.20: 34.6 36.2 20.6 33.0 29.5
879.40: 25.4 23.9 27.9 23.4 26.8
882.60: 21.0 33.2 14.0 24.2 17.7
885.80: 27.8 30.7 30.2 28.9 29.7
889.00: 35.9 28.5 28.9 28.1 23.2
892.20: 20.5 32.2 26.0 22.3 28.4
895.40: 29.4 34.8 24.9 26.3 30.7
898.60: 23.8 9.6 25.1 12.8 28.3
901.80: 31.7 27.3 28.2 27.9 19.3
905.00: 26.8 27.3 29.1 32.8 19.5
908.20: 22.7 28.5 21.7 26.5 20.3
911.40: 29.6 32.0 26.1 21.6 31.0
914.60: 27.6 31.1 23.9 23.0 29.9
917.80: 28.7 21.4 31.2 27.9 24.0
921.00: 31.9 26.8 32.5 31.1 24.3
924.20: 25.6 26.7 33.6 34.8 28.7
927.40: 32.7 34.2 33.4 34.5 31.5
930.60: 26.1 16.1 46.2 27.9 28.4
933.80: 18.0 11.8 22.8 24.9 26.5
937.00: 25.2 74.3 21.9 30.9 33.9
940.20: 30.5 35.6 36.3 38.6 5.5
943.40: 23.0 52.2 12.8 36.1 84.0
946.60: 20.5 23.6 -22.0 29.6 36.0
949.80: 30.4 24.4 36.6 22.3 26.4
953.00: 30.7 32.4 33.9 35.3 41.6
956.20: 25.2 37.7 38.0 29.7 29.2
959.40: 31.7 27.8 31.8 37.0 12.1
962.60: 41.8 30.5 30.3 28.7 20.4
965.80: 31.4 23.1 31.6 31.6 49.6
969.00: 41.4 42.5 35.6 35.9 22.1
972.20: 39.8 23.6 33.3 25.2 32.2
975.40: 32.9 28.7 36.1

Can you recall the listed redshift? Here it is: 0.755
